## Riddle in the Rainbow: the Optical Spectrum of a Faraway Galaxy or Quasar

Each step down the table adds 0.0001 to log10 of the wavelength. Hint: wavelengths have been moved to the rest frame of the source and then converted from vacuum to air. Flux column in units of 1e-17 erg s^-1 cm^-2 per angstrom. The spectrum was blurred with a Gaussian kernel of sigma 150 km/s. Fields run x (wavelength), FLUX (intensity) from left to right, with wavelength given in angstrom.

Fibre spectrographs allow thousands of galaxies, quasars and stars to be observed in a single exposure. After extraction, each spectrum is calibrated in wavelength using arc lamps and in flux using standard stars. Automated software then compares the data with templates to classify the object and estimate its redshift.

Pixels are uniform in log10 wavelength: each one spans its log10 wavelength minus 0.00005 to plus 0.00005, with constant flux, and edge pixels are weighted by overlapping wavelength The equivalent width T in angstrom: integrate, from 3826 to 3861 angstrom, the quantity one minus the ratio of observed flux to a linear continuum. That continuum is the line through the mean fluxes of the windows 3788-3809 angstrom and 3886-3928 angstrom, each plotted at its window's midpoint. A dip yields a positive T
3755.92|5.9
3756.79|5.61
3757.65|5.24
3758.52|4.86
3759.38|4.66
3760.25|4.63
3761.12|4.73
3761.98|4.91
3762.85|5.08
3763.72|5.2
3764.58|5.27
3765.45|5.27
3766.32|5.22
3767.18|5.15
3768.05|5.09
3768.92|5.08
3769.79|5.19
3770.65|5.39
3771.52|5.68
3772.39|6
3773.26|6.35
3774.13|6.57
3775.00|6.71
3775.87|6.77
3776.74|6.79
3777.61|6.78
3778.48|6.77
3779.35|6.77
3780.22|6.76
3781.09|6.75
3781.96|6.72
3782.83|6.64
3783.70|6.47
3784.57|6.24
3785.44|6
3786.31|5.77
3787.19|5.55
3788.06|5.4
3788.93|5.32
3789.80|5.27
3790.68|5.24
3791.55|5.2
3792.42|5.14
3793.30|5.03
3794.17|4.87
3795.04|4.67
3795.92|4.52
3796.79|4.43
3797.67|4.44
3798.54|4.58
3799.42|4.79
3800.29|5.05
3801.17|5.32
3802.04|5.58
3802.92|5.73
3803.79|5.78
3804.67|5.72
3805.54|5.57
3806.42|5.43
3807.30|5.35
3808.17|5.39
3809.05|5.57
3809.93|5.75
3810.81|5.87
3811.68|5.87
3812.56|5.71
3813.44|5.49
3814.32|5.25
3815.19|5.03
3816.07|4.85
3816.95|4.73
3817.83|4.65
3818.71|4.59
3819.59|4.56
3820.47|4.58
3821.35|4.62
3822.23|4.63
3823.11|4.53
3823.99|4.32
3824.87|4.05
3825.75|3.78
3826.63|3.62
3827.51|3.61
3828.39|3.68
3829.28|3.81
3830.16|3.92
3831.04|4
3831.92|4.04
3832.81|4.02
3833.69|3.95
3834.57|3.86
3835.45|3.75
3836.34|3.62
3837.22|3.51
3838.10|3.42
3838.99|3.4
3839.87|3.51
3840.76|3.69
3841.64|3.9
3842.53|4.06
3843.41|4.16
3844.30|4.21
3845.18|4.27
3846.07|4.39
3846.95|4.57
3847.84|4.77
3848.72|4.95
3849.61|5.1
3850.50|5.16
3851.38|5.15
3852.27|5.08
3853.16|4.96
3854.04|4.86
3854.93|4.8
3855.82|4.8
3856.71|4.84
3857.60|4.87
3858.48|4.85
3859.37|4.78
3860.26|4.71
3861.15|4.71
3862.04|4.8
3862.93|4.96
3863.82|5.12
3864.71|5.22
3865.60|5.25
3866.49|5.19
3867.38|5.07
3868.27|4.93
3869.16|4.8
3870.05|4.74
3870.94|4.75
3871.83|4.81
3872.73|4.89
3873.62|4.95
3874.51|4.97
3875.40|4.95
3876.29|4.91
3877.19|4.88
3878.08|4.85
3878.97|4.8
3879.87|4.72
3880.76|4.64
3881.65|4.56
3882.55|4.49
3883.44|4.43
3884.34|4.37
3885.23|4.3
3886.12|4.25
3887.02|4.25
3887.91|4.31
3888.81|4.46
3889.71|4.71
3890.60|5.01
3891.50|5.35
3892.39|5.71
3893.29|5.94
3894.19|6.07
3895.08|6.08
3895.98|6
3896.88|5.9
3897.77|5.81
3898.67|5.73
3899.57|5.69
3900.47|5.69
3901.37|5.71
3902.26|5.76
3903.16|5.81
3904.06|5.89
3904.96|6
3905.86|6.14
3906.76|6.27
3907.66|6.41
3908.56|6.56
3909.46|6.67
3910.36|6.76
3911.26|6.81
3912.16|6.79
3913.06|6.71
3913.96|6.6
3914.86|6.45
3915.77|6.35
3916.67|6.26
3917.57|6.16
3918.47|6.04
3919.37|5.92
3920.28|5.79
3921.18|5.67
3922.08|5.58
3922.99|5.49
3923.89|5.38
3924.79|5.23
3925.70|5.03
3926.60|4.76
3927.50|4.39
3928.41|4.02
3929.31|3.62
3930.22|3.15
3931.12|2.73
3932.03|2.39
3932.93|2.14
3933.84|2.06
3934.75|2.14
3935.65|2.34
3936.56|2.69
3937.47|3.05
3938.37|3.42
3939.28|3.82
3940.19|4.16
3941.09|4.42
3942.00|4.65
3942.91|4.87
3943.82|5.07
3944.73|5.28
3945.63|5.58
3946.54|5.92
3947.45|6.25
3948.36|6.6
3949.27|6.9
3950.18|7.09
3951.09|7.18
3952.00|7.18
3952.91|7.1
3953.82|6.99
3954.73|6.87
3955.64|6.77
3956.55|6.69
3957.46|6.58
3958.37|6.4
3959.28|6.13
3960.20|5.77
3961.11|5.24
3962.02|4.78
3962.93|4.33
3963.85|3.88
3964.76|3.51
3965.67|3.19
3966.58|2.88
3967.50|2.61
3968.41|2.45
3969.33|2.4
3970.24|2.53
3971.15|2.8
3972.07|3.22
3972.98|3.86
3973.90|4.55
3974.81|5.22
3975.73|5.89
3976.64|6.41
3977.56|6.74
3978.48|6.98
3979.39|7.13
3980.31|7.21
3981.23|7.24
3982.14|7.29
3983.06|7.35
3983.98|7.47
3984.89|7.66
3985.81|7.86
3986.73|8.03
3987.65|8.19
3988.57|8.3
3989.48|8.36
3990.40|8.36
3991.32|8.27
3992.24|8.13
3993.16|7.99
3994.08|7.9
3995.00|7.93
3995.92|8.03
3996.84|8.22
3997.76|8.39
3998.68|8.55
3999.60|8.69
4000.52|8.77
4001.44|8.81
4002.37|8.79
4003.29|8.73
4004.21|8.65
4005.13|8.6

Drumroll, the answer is 7.4 angstrom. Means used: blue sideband 5.16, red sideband 5.76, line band 4.28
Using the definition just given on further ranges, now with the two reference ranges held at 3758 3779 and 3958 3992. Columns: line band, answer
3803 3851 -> 9.3 angstrom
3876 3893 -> 2.9 angstrom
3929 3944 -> 6.3 angstrom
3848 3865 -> 2.2 angstrom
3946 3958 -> -2.3 angstrom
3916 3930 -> 1.0 angstrom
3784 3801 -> 1.4 angstrom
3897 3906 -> -0.2 angstrom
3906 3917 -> -1.7 angstrom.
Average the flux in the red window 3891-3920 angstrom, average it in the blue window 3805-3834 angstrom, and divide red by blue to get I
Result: 1.30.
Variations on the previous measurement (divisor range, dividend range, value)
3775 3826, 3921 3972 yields 0.86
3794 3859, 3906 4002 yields 1.25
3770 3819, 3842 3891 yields 0.85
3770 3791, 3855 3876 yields 0.79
